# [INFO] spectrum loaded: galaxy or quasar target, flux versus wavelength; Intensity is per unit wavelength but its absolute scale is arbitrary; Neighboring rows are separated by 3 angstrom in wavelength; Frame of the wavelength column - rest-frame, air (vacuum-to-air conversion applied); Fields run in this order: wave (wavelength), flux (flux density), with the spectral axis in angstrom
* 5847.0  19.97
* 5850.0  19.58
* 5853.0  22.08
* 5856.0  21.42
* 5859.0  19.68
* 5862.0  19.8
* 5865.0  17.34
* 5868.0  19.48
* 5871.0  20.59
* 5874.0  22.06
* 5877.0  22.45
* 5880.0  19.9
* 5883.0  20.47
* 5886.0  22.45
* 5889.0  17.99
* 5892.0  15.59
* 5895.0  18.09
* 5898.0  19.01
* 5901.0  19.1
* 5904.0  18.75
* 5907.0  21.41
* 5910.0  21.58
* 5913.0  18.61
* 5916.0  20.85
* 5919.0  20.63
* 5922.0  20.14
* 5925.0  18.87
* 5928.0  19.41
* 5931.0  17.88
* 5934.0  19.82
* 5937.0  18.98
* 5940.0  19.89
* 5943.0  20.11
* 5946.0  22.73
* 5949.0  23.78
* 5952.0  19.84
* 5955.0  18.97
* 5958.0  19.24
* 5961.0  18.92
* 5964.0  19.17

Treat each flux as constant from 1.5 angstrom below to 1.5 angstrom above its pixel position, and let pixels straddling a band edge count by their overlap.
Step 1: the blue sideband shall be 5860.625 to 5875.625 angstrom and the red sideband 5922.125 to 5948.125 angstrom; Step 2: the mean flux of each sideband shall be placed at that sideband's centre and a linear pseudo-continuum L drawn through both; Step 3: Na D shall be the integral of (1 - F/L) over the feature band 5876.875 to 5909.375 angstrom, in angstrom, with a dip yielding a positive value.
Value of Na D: 0.59 angstrom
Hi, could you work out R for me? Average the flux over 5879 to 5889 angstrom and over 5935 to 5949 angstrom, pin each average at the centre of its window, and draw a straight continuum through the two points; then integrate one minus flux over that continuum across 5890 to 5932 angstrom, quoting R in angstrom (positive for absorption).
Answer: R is 2.8 angstrom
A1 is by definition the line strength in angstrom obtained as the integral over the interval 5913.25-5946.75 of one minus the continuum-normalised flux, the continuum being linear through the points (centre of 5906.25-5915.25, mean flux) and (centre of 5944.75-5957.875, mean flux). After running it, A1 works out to 1.5 angstrom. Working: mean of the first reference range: 20.5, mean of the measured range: 19.8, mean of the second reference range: 21.1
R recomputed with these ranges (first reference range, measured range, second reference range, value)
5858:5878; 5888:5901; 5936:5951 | 1.70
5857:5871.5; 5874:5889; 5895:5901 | -1.56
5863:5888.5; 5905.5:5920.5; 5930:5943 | -0.65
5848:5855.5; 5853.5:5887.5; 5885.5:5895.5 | -1.81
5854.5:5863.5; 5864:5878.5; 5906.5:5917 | -0.10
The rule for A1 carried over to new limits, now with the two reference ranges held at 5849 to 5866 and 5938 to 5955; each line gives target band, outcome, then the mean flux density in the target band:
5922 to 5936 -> 1.1 angstrom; 19.1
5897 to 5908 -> 0.6 angstrom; 19.5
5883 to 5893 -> 0.6 angstrom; 19.1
